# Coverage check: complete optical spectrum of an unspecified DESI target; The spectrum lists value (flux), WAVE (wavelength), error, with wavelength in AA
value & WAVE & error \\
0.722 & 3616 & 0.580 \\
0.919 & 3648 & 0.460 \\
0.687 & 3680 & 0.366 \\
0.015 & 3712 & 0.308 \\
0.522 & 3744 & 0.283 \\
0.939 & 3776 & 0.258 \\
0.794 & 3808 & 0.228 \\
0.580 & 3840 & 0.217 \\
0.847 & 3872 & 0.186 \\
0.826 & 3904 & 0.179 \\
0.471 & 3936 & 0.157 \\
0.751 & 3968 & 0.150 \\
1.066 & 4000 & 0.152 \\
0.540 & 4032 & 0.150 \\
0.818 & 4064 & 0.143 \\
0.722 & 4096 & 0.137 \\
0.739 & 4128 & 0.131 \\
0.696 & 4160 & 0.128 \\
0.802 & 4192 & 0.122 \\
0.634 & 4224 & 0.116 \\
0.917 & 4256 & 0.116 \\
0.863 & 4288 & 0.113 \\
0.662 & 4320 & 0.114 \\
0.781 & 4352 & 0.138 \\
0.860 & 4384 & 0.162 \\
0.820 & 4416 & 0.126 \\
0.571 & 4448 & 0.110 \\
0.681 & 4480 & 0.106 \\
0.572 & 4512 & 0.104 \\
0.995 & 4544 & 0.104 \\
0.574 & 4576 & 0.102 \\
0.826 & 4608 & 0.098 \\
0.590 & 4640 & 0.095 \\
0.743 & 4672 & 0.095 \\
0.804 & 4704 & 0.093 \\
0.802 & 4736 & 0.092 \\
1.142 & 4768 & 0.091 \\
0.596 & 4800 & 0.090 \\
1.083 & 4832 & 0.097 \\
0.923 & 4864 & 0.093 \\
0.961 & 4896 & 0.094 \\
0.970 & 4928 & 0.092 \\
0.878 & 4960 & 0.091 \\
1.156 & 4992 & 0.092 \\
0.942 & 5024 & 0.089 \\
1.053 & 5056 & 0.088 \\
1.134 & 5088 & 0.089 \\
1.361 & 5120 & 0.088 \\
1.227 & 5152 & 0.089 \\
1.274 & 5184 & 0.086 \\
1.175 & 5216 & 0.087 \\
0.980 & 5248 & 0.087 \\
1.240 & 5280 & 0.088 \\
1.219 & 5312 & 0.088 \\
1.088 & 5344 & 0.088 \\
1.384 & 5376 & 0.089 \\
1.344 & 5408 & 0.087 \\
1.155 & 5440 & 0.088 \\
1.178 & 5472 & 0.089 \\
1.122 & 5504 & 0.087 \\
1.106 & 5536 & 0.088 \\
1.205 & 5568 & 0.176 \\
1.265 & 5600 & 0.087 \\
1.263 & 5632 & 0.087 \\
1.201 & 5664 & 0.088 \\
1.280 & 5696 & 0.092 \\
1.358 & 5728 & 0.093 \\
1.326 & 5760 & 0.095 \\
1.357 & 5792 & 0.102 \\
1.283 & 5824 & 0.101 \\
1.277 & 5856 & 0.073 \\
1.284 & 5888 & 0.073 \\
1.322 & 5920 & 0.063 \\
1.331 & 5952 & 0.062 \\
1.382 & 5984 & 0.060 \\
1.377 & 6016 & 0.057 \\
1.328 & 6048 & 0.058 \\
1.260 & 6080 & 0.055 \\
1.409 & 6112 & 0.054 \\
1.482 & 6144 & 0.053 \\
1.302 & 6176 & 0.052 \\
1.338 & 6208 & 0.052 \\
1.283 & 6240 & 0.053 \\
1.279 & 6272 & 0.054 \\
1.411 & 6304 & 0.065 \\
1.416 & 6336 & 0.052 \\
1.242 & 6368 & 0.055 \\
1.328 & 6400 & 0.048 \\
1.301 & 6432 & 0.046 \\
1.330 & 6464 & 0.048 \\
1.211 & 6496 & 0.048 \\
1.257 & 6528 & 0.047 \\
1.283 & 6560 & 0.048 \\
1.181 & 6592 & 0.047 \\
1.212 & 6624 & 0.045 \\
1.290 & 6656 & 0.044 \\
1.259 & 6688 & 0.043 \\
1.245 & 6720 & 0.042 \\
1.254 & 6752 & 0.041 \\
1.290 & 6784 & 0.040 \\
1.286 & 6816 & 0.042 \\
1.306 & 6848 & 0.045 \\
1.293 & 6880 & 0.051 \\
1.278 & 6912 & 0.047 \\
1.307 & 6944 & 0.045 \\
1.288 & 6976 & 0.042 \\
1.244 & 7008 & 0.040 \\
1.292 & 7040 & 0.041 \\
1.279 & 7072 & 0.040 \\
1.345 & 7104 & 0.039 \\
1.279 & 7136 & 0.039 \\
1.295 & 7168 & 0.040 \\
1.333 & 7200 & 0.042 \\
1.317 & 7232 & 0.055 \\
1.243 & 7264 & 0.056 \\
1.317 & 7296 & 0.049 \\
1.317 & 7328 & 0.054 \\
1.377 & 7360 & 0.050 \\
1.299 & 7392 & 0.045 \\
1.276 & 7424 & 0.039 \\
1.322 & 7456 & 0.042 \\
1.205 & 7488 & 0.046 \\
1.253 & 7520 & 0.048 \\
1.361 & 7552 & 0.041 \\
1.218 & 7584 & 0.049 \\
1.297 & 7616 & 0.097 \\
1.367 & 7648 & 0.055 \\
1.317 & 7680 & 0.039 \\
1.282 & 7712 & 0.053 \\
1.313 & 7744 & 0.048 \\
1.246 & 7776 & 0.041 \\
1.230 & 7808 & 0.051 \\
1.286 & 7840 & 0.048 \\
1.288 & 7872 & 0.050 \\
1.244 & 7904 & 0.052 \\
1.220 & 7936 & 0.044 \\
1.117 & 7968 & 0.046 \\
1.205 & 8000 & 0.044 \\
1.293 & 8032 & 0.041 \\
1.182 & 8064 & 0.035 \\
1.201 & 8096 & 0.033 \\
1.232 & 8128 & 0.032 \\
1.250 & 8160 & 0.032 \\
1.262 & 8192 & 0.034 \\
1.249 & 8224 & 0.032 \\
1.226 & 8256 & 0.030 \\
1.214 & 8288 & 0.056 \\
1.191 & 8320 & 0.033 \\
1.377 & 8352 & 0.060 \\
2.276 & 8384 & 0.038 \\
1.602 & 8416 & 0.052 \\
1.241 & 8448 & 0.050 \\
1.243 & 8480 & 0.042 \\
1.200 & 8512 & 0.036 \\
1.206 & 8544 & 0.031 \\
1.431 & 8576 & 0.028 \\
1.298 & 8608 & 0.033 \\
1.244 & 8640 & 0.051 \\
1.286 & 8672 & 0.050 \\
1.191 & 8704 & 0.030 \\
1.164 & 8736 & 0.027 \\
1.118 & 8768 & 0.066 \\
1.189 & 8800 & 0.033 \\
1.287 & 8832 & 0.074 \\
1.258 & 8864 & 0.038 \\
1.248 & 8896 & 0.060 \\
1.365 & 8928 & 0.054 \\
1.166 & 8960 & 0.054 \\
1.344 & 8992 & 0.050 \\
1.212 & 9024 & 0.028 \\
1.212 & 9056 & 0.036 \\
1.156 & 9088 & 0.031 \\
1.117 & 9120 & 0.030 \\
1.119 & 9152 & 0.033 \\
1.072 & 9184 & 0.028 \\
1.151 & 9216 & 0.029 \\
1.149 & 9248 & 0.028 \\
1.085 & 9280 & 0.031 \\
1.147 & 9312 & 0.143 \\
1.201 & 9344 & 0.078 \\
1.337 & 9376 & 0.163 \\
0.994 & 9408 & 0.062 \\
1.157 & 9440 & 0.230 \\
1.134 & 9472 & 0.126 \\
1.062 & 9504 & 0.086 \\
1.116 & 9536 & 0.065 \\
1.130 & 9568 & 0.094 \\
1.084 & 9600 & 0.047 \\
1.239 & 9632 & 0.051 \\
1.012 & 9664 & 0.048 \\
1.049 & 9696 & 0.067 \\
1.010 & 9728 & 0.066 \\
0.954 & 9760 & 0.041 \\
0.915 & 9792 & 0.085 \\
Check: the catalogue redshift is 0.28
